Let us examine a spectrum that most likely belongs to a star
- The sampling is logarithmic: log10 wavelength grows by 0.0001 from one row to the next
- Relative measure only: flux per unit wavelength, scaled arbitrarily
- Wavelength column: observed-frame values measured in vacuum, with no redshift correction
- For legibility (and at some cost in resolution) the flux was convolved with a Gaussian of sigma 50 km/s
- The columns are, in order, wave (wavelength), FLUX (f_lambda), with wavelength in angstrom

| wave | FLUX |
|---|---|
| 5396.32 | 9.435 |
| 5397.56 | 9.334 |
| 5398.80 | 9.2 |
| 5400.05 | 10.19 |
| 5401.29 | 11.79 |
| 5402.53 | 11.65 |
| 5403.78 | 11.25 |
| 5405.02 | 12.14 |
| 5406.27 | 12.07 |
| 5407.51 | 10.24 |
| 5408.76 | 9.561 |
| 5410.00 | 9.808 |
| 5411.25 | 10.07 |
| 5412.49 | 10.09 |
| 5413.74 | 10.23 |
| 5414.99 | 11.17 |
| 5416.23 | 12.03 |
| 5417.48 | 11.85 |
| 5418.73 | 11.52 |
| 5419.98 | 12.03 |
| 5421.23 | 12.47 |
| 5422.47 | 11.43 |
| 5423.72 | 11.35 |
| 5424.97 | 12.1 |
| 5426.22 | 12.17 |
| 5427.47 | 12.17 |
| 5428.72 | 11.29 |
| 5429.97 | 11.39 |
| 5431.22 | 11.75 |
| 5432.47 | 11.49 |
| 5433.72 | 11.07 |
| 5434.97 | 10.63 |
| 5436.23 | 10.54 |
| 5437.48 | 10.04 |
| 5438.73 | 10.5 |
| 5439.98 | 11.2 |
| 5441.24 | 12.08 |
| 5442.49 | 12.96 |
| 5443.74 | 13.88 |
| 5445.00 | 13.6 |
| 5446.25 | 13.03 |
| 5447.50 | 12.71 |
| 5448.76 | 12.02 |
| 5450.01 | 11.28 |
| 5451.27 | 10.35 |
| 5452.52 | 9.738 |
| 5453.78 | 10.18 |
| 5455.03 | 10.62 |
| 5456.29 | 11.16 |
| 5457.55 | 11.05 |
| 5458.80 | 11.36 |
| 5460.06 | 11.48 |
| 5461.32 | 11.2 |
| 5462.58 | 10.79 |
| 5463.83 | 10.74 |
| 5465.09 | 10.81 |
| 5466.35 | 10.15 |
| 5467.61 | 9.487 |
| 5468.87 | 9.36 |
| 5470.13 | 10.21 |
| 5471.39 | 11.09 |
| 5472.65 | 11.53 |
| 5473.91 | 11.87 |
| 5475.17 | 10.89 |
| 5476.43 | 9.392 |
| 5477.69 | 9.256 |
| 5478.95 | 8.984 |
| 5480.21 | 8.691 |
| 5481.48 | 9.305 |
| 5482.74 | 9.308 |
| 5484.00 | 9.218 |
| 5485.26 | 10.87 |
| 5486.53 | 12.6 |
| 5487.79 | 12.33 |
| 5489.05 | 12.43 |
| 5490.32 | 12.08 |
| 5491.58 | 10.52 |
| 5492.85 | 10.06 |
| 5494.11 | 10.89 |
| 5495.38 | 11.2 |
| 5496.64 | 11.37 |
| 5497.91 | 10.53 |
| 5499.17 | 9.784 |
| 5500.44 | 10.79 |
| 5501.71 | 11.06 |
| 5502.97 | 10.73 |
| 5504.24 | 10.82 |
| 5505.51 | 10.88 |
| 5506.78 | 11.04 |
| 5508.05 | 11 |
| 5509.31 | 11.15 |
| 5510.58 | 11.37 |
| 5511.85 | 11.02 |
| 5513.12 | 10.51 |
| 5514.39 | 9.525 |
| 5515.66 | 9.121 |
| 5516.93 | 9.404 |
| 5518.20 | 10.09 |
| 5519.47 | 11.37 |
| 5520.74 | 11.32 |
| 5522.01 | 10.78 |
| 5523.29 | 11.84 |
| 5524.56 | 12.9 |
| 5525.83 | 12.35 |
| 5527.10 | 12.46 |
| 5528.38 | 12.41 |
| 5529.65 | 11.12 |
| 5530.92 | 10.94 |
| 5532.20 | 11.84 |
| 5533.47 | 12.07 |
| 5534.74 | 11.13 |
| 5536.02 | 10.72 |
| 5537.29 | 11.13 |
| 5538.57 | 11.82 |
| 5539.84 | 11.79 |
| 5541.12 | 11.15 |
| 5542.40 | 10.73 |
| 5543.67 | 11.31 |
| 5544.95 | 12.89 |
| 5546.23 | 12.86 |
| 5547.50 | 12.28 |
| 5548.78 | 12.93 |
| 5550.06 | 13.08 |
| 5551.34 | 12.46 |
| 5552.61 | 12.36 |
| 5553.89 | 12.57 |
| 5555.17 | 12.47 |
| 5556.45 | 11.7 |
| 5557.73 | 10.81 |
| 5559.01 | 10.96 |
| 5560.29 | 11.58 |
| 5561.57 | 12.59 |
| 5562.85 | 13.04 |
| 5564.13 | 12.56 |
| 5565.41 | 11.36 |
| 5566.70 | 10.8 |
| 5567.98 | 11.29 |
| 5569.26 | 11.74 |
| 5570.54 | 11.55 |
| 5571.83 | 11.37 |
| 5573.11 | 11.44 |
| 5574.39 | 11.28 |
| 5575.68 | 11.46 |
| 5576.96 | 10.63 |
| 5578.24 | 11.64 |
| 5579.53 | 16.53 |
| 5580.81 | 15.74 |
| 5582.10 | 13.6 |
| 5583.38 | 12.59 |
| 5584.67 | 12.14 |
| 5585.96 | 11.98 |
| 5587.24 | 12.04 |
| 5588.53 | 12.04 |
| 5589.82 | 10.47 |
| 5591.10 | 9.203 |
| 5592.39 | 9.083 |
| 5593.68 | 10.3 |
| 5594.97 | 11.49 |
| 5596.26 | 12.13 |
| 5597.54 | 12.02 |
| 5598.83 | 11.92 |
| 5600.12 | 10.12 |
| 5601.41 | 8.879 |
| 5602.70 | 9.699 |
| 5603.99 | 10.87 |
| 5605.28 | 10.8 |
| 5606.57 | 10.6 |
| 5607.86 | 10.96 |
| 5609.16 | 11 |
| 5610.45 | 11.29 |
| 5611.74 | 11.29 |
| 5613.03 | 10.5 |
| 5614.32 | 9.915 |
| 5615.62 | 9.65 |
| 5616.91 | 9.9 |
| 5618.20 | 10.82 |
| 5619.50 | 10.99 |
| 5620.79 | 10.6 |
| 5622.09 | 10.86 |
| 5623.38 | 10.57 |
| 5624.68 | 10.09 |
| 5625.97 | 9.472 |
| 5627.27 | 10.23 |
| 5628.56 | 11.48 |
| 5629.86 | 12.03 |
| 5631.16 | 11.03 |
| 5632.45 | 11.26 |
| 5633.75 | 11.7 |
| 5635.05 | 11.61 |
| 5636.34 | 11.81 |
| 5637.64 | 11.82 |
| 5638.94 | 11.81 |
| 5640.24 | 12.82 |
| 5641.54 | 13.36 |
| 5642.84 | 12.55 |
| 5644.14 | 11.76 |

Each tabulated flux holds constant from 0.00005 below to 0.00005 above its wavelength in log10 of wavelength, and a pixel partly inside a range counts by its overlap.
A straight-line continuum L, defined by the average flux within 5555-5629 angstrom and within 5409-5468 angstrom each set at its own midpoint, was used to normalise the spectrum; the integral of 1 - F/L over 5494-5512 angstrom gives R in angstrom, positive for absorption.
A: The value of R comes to 0.60 angstrom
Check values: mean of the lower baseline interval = 11.3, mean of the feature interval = 10.9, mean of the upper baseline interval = 11.3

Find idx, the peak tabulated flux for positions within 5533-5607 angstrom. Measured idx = 16.53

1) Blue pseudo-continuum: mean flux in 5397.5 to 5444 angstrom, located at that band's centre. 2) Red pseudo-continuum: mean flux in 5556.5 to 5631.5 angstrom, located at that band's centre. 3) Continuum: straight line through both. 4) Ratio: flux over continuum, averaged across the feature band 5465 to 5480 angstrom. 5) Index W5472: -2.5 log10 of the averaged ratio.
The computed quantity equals 0.11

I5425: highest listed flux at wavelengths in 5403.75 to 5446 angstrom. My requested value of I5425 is 13.88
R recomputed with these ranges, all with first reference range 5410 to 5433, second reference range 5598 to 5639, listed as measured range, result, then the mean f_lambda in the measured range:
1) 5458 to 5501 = 2.4 angstrom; 10.6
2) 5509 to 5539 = -0.2 angstrom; 11.2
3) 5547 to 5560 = -1.3 angstrom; 12.1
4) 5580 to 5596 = -1.3 angstrom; 11.8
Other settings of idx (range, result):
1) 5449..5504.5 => 12.6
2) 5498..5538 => 12.9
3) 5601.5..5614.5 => 11.29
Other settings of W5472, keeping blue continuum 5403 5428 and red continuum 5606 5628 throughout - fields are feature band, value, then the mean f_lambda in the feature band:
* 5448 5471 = 0.04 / 10.7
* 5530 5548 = -0.08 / 11.6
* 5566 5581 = -0.13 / 12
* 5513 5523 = 0.06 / 10.3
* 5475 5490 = 0.08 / 10.3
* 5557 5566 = -0.11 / 11.8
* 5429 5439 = 0.03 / 11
